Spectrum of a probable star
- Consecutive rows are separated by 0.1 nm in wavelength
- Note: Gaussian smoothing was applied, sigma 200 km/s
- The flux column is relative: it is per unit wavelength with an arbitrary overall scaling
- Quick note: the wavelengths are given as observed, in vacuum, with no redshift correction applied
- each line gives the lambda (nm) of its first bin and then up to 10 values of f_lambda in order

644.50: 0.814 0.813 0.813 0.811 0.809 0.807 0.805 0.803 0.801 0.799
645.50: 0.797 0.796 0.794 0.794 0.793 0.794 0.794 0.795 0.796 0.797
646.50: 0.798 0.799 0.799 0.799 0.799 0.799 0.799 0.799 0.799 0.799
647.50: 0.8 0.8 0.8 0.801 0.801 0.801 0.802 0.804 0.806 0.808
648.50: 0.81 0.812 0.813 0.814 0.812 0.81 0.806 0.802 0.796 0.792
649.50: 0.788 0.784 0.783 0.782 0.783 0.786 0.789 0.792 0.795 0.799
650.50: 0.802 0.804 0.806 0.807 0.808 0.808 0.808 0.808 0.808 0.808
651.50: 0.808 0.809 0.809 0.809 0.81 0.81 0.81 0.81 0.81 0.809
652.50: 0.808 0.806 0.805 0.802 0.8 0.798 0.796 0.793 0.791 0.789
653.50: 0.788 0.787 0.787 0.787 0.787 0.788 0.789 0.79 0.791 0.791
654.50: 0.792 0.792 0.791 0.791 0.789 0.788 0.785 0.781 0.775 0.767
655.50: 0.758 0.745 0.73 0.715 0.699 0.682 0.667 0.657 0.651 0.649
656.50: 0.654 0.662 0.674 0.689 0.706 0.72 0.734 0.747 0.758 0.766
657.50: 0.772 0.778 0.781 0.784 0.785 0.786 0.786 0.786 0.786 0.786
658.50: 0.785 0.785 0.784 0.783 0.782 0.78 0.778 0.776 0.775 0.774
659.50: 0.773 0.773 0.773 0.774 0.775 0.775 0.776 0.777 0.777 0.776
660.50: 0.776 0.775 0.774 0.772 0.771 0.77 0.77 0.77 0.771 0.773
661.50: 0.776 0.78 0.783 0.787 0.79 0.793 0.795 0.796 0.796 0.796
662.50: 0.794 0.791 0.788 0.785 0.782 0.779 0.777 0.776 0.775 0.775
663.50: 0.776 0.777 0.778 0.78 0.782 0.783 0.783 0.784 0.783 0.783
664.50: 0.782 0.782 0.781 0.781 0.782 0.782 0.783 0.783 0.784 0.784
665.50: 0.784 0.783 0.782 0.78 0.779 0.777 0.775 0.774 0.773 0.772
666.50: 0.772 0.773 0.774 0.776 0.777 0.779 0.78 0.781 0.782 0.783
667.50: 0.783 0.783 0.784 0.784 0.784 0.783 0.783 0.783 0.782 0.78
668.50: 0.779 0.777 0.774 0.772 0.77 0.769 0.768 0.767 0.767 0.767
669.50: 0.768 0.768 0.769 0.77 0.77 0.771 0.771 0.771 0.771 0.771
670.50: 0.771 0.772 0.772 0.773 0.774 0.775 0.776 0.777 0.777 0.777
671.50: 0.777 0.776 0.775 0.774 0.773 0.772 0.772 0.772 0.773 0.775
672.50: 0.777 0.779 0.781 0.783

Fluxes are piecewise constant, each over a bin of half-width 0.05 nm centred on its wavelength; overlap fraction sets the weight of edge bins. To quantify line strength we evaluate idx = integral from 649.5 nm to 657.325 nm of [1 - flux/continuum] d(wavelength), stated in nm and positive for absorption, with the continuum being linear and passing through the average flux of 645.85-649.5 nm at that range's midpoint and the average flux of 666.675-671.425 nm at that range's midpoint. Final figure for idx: 0.21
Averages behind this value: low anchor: 0.801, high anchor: 0.775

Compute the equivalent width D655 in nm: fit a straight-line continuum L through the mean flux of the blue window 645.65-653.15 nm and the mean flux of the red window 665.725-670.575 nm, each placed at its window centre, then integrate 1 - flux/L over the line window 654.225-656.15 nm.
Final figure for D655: 0.081 nm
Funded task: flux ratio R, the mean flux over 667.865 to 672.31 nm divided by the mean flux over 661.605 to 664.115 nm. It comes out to 0.99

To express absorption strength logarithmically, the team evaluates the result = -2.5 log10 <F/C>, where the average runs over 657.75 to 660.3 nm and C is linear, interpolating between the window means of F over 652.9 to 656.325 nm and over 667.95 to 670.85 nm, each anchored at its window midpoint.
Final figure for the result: -0.02 mag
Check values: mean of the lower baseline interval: 0.766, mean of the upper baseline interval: 0.773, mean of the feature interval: 0.78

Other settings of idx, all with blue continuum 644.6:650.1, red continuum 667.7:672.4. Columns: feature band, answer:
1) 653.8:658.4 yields 0.23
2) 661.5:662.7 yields -0.01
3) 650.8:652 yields -0.02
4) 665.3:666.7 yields 0.00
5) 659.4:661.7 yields 0.03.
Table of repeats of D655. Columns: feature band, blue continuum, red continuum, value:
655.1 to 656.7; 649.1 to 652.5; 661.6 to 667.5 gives 0.17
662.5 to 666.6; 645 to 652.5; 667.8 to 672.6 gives 0.00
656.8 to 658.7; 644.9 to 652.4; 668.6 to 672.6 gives 0.05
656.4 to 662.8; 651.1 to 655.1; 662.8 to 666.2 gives 0.16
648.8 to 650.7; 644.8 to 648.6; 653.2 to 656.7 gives -0.03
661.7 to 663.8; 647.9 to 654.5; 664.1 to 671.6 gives 0.00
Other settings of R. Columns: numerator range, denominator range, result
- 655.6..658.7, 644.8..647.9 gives 0.92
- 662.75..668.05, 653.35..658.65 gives 1.03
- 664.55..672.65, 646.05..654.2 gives 0.97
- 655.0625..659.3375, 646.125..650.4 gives 0.93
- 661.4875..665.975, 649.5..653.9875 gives 0.98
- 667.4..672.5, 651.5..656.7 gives 1.01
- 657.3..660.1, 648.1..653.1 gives 0.97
